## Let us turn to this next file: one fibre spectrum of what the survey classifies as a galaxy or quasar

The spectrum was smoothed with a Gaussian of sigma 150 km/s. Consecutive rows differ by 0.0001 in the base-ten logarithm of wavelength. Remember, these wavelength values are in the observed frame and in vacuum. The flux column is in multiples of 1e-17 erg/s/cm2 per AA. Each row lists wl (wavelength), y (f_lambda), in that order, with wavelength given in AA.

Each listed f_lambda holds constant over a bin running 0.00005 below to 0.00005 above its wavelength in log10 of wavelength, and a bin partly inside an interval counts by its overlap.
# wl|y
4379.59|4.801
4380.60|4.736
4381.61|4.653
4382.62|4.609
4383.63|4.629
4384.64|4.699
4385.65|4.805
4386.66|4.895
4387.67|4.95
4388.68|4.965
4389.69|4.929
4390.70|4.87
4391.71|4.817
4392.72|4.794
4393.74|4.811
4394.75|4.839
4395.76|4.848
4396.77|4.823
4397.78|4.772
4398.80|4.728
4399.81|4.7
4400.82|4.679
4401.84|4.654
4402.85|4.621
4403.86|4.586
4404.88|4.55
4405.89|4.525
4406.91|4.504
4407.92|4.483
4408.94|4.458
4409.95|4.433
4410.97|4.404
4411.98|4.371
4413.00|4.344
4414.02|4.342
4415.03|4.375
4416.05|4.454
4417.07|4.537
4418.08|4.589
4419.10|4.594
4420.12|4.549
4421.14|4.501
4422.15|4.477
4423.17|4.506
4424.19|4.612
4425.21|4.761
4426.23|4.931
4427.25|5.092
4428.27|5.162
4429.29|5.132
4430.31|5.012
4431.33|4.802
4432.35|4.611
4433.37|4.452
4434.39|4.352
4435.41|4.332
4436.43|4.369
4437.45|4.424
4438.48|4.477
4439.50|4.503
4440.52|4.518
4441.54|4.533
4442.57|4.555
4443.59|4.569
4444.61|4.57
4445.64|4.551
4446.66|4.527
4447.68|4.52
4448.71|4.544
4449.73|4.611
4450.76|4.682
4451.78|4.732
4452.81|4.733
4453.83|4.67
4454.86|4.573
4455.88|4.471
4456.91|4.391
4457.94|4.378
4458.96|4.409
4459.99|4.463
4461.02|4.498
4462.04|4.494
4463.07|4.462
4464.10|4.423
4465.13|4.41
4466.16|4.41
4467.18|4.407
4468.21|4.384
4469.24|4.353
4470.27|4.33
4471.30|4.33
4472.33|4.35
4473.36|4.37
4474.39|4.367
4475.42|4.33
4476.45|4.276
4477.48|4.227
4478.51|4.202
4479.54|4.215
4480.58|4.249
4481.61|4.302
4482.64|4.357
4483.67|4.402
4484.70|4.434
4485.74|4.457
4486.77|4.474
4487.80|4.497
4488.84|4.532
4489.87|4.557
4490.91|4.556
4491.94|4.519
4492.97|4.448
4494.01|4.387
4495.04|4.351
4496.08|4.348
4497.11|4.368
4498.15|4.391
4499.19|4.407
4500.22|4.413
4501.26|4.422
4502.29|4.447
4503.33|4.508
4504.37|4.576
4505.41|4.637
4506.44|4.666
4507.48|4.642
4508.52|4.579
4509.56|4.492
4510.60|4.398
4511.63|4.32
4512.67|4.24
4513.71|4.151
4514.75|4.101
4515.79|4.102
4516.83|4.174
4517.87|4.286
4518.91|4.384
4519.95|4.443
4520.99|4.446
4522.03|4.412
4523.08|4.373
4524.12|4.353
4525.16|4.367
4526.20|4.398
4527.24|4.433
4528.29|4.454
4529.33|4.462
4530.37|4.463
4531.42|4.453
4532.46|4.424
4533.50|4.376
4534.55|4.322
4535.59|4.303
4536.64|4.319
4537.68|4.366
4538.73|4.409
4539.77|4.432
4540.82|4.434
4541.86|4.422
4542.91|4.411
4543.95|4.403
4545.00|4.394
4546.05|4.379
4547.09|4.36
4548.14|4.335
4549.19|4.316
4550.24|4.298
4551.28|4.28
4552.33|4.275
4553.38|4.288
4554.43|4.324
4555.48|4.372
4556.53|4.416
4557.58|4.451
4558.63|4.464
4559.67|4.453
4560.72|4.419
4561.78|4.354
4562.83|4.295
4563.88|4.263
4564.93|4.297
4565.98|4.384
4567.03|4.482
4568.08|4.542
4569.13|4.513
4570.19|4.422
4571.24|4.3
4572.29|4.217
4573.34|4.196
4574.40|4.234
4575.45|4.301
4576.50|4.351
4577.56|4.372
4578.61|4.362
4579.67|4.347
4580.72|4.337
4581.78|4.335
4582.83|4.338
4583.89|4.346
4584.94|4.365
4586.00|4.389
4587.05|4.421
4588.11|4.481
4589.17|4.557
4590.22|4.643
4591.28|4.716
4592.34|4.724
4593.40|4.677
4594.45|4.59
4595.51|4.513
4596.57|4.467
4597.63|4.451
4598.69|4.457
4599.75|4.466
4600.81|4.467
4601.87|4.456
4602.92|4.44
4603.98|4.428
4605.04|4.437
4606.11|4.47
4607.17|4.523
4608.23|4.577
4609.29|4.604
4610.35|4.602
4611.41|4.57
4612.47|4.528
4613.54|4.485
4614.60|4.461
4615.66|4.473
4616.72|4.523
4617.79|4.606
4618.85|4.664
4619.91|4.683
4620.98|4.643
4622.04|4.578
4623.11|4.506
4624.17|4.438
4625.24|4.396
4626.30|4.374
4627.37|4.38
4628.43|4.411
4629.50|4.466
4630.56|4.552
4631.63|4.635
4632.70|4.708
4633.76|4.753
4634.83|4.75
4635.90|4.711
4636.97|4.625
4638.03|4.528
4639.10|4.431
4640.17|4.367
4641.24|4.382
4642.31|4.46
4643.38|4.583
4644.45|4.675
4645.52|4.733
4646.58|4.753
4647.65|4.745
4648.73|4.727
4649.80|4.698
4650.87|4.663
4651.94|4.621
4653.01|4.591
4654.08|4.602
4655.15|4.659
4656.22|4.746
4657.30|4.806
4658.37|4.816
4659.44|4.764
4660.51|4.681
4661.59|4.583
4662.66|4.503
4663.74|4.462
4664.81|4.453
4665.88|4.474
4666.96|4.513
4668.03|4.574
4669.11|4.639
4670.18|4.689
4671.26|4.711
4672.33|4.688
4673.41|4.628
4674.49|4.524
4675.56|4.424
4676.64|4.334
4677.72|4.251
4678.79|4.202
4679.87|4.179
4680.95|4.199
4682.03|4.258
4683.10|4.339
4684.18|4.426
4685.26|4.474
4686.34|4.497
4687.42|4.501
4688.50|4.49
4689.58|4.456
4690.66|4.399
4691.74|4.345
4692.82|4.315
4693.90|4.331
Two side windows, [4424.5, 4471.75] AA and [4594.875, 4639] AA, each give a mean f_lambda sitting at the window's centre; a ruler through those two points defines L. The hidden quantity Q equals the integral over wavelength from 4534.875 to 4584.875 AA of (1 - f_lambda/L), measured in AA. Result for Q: 2.0 AA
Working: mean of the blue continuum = 4.56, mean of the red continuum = 4.53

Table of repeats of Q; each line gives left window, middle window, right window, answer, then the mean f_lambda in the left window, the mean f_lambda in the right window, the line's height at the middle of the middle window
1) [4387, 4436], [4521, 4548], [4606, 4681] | 1.2 AA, 4.66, 4.56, 4.61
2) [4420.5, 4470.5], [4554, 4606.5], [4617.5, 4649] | 1.7 AA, 4.57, 4.57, 4.57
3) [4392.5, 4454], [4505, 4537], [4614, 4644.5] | 1.3 AA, 4.61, 4.54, 4.58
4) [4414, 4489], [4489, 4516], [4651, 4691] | 0.5 AA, 4.51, 4.52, 4.51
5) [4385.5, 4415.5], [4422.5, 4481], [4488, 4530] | 0.3 AA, 4.66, 4.41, 4.54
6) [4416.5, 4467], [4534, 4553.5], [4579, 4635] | 0.8 AA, 4.58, 4.51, 4.54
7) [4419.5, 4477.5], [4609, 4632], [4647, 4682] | 0.2 AA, 4.54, 4.56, 4.56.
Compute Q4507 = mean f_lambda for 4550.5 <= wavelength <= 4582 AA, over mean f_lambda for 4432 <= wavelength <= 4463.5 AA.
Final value 1.0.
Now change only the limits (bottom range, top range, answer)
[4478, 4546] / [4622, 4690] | 1.03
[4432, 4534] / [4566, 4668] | 1.02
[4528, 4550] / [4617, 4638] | 1.04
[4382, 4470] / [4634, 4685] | 0.99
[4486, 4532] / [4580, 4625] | 1.02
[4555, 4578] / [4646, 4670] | 1.06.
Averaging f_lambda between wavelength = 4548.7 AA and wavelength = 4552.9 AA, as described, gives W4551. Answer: 4.29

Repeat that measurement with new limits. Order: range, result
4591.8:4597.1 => 4.59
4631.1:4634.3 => 4.7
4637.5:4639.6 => 4.48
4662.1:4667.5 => 4.49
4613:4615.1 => 4.46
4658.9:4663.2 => 4.63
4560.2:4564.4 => 4.32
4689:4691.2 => 4.43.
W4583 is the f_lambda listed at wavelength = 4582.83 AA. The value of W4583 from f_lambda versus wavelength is 4.338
